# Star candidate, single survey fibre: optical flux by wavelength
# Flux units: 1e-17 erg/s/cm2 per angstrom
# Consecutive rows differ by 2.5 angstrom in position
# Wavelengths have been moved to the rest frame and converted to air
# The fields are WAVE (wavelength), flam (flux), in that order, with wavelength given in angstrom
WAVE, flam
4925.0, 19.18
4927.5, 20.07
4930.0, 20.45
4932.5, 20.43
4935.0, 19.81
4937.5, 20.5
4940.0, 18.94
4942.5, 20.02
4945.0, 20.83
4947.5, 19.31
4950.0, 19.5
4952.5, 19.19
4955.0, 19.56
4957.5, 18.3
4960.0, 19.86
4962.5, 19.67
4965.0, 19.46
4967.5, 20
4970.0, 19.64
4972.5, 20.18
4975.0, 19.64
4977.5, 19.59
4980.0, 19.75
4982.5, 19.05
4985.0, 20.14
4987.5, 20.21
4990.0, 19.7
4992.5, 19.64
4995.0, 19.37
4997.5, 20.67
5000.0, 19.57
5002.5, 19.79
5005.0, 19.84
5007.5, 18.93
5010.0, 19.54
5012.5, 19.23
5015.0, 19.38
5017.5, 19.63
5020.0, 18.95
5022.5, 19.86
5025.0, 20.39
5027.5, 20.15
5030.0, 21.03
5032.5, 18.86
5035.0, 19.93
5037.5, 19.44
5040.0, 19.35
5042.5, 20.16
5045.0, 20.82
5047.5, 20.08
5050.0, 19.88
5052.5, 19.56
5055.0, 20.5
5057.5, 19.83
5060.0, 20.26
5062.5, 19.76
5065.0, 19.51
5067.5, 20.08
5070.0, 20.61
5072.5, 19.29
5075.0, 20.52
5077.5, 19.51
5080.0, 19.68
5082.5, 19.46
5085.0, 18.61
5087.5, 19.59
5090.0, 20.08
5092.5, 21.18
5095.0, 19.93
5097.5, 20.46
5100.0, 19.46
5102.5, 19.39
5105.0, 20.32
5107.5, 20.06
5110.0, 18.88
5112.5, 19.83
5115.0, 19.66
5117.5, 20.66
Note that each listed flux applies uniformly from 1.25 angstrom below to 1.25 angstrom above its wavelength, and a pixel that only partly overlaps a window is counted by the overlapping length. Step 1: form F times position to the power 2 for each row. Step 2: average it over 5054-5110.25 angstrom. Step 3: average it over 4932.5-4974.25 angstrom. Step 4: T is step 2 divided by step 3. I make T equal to 1.06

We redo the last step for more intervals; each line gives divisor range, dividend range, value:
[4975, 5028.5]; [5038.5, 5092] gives 1.04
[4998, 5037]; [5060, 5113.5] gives 1.04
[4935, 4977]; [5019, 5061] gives 1.05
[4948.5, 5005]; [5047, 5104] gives 1.05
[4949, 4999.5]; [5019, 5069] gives 1.04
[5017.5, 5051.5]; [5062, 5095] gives 1.01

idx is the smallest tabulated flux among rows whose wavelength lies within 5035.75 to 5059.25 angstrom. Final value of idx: 19.35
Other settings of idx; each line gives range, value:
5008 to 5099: 18.61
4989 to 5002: 19.37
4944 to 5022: 18.3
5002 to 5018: 18.93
